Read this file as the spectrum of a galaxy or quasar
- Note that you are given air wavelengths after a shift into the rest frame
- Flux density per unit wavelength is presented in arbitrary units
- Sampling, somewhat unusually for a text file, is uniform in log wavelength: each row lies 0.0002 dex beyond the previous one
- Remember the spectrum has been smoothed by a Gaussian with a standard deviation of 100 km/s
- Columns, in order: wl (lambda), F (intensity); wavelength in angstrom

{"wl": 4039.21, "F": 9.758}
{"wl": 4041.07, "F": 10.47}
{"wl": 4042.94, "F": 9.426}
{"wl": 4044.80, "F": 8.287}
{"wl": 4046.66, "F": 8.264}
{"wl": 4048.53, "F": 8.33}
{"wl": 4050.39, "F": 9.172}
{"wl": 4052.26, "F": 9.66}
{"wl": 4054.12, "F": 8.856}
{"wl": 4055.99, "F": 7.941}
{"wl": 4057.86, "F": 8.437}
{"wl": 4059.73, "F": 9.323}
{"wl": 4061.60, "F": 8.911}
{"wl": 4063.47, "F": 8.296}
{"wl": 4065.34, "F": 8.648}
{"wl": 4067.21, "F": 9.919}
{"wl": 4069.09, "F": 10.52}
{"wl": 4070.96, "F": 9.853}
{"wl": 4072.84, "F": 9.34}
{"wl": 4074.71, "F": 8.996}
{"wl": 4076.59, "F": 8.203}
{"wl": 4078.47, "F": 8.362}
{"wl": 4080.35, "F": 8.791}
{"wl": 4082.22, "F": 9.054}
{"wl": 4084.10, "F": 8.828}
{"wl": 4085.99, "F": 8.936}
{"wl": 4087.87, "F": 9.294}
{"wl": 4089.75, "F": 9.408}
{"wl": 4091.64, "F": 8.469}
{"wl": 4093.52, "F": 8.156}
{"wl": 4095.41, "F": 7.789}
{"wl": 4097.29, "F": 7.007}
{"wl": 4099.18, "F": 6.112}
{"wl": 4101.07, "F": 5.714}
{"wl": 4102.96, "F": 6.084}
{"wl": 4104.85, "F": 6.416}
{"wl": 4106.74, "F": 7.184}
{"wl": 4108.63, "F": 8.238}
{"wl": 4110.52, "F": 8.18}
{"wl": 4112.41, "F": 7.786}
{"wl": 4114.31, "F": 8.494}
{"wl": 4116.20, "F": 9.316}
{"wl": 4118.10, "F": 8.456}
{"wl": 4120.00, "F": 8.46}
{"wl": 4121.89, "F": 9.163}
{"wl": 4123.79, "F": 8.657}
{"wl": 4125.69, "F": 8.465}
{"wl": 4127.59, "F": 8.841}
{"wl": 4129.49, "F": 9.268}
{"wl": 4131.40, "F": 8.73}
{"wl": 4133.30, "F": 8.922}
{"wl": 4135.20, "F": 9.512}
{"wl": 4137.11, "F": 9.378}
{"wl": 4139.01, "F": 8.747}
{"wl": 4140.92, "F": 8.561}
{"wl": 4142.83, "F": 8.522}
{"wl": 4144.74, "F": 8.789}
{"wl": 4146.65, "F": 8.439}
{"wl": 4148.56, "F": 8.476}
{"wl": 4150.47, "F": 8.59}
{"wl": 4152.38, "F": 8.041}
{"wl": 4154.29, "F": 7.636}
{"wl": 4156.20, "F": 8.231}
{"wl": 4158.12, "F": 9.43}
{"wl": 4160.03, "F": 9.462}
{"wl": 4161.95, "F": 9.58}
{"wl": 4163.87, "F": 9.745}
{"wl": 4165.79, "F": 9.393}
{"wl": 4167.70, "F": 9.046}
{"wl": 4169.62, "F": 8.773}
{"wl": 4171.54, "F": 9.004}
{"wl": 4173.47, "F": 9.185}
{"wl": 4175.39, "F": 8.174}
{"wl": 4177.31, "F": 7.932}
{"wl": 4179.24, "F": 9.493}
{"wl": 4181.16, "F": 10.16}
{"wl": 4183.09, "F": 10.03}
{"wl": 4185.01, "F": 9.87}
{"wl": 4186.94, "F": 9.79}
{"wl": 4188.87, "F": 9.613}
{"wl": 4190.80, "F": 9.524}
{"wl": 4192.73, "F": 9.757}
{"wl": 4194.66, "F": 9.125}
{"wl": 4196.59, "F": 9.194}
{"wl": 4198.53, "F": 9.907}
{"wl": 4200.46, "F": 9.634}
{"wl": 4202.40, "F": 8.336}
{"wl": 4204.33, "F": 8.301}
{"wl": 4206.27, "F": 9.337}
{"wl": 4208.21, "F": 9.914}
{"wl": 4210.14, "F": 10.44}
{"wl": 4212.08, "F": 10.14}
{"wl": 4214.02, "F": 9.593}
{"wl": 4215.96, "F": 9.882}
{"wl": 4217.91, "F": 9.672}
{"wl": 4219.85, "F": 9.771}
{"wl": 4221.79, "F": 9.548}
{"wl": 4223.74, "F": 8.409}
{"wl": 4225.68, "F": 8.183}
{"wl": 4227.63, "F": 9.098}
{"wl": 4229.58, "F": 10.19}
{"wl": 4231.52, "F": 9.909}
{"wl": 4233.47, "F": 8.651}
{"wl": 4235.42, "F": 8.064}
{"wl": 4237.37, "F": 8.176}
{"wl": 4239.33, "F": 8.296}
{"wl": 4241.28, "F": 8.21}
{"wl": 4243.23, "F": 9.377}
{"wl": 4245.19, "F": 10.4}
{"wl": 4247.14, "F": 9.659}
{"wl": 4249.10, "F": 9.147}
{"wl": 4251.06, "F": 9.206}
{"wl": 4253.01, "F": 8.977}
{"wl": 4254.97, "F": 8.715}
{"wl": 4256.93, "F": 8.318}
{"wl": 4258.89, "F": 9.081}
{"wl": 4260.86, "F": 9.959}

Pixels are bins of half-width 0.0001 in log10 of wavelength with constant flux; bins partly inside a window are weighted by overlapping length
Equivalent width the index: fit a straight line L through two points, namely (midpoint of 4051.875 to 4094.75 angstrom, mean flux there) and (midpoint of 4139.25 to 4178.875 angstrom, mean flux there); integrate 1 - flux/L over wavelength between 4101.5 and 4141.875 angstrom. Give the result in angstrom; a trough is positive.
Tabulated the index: 2.1 angstrom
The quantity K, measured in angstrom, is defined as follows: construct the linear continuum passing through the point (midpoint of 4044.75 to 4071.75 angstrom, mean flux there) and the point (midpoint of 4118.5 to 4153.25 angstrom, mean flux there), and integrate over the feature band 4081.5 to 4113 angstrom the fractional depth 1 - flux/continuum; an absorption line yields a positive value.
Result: 3.8 angstrom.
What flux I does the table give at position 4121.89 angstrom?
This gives 9.163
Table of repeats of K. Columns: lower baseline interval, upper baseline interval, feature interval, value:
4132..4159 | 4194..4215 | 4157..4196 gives -1.17 angstrom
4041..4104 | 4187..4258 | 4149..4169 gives 0.14 angstrom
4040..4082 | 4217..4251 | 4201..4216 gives -0.63 angstrom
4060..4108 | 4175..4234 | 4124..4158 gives 0.68 angstrom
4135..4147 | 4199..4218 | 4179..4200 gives -0.80 angstrom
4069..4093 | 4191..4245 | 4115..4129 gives 0.47 angstrom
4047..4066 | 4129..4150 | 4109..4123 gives 0.42 angstrom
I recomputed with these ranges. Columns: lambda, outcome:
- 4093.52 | 8.156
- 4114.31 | 8.494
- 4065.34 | 8.648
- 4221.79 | 9.548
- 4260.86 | 9.959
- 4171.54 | 9.004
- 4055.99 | 7.941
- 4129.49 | 9.268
